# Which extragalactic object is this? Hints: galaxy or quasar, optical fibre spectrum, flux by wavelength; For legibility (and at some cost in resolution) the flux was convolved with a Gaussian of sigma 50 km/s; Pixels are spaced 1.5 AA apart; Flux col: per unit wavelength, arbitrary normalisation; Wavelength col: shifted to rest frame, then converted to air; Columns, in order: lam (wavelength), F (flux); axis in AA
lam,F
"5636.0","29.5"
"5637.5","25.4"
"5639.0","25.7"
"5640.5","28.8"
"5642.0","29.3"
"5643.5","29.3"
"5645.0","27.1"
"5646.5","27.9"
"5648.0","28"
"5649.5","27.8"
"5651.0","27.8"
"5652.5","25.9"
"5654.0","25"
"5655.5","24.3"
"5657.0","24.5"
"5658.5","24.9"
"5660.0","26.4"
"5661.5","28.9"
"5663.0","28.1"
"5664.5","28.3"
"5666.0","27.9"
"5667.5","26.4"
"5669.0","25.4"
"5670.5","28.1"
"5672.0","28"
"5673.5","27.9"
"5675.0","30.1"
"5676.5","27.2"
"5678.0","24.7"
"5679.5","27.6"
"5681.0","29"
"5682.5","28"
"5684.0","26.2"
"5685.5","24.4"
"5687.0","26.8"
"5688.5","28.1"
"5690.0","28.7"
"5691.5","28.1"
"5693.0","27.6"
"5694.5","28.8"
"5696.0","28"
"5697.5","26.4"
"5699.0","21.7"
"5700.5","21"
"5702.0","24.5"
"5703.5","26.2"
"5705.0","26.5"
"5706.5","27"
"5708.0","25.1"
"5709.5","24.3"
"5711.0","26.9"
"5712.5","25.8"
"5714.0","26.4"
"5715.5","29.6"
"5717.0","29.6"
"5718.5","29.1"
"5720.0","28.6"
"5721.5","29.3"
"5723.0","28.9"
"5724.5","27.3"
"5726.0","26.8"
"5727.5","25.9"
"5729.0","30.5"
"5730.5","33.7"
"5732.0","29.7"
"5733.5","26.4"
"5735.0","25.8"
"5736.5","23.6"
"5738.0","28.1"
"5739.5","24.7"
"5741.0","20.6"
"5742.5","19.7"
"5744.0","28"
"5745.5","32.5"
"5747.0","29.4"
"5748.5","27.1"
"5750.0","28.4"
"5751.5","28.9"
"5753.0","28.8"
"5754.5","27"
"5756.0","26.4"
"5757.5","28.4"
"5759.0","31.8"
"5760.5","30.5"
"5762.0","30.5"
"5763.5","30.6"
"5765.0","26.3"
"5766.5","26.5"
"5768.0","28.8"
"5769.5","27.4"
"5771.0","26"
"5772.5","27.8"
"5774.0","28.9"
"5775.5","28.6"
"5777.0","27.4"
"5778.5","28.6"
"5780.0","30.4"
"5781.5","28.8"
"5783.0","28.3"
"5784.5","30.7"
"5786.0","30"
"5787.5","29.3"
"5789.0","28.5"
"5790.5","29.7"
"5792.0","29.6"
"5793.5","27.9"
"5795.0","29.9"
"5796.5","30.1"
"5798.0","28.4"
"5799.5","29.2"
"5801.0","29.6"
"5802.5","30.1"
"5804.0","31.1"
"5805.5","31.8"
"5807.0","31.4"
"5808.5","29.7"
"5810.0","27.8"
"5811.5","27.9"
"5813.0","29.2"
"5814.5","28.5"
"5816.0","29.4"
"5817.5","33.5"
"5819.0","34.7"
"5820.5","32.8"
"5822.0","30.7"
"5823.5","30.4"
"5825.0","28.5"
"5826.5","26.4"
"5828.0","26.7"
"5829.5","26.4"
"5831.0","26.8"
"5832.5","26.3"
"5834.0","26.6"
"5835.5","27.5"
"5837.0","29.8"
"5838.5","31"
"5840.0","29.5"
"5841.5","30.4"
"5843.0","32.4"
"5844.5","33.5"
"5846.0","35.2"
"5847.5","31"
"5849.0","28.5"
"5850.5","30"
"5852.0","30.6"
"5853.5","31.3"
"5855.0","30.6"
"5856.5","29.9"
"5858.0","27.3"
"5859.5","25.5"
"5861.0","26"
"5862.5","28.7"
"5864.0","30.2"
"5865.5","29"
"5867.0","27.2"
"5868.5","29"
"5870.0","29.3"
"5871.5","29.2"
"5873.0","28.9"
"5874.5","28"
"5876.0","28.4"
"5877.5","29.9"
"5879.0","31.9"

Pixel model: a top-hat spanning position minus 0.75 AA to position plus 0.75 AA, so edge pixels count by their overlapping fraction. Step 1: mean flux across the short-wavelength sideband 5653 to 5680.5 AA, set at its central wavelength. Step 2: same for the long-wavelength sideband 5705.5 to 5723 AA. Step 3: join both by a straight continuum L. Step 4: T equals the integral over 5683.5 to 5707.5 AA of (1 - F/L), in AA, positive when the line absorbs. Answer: 0.9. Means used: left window 26.9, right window 27.5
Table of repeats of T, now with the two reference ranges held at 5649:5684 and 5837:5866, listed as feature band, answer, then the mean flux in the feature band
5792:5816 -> -0.2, 29.5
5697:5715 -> 1.6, 25.2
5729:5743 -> 1.0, 26.2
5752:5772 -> 0.1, 28.4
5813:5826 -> -0.6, 30.9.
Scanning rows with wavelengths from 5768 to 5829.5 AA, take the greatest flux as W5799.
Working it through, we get 34.7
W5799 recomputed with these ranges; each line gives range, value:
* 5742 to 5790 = 32.5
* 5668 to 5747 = 33.7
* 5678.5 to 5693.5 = 29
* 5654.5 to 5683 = 30.1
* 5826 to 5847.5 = 35.2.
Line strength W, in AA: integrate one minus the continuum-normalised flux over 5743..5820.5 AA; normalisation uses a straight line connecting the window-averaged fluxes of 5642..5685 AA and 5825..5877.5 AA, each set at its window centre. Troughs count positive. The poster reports -2.36 AA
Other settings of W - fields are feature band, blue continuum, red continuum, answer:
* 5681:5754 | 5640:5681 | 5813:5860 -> 2.6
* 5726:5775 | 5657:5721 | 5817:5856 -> 0.8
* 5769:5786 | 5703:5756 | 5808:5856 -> 0.0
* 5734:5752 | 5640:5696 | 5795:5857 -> 1.4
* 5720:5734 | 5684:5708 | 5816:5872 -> -1.0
